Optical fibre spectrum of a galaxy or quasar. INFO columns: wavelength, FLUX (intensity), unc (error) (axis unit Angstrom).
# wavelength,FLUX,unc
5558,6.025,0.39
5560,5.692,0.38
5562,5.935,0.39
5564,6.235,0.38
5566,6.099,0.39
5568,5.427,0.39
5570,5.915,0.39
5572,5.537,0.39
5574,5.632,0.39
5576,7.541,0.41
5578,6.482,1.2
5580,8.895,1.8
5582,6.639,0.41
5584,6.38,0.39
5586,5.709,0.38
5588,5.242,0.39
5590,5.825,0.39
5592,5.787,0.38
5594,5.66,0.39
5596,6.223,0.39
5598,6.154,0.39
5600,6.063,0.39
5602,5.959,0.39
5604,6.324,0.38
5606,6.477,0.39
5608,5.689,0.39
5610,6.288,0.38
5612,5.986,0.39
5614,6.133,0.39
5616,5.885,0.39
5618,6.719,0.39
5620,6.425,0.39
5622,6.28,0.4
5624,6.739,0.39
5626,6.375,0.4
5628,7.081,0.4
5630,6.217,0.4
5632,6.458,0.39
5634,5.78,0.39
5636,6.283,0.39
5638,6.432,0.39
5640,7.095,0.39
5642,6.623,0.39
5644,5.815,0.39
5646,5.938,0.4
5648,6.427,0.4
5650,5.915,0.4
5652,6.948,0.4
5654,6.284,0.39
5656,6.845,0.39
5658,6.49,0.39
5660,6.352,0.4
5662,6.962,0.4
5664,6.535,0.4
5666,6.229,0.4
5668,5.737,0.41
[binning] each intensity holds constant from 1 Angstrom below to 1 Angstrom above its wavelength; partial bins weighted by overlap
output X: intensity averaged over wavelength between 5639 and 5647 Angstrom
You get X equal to 6.37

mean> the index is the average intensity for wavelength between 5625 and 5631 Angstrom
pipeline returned 6.56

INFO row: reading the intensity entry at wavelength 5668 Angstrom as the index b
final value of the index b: 5.737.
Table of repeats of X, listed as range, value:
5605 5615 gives 6.11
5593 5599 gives 6.01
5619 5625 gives 6.48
